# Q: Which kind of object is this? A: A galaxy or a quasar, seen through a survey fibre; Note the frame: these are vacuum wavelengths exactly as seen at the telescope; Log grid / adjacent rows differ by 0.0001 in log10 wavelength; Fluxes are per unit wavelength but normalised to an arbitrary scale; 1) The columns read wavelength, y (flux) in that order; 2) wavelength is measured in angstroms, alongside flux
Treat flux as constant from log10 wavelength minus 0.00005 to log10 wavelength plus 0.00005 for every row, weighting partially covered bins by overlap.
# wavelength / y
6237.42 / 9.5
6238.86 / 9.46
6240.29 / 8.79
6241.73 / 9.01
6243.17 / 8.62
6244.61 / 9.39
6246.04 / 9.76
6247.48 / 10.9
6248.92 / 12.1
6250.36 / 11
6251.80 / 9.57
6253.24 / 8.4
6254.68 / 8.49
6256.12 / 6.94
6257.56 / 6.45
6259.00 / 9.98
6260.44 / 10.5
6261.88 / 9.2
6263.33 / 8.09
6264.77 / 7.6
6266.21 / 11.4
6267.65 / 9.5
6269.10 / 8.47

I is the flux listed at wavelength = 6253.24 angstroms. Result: 8.4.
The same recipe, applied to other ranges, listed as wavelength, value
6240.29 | 8.79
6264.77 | 7.6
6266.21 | 11.4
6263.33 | 8.09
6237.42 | 9.5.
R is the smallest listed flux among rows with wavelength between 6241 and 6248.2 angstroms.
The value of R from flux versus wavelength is 8.62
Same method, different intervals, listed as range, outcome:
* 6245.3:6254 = 8.4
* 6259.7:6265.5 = 7.6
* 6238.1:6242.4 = 8.79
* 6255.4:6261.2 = 6.45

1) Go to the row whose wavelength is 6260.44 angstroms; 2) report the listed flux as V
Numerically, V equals 10.5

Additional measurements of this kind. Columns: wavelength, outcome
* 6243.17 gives 8.62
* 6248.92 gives 12.1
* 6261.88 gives 9.2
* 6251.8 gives 9.57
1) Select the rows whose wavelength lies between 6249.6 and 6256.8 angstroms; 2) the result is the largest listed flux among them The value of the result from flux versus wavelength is 11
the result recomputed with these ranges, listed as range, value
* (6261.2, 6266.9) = 11.4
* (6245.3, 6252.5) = 12.1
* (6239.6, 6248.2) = 10.9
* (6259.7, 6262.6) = 10.5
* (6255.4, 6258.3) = 6.94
